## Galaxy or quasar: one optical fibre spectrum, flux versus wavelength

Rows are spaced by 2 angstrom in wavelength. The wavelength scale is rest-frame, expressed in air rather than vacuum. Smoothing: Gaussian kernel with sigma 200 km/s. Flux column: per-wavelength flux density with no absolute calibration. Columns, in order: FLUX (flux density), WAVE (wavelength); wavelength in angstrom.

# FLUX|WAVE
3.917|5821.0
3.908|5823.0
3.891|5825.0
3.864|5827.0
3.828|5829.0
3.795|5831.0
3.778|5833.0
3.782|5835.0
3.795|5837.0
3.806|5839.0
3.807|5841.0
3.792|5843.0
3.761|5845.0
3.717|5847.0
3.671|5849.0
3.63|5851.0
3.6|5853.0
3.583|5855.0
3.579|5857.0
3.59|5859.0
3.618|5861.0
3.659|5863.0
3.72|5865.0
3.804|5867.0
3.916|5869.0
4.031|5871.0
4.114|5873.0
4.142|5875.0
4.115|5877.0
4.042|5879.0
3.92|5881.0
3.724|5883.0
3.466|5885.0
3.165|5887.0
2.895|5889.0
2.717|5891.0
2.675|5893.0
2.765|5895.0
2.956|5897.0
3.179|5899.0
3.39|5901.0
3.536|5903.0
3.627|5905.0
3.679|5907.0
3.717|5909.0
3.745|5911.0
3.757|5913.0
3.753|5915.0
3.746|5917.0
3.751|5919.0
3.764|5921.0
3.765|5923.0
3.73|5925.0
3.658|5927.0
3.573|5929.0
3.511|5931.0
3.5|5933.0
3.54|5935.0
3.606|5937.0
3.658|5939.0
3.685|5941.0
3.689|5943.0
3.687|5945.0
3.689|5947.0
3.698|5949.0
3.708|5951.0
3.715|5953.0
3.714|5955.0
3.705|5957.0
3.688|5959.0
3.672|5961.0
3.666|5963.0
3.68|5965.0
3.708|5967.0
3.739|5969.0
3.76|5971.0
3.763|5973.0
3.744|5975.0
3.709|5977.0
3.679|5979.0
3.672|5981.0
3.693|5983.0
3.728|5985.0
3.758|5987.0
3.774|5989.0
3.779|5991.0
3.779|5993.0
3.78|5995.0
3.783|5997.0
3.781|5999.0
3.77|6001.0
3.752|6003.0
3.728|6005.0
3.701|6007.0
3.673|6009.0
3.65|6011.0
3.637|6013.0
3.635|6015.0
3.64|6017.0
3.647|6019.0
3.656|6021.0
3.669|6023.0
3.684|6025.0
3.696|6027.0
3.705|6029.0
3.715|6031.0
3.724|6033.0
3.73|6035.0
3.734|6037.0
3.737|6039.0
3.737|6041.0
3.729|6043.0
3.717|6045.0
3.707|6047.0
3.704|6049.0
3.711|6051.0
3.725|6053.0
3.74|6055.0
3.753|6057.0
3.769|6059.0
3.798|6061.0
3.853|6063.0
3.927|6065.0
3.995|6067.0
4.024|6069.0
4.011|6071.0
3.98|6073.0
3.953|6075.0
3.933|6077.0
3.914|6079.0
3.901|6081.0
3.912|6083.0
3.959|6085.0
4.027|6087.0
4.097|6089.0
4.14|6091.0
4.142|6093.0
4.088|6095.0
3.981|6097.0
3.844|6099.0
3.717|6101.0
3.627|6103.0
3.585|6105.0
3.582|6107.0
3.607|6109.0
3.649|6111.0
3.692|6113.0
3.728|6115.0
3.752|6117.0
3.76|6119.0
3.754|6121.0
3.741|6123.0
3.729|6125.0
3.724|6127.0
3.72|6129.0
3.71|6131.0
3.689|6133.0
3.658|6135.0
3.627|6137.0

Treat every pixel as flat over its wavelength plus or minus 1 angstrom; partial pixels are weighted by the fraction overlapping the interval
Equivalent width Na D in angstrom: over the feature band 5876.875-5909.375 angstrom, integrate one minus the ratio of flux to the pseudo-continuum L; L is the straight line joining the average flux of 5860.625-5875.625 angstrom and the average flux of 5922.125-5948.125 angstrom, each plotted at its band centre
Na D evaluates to 3.7 angstrom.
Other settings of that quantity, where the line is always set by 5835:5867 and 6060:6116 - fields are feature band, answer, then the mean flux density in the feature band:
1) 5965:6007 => 0.7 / 3.74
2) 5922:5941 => 0.7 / 3.62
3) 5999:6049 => 1.7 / 3.7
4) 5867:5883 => -1.3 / 4.01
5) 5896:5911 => 1.1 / 3.46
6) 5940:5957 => 0.3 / 3.7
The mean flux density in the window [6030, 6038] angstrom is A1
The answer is 3.73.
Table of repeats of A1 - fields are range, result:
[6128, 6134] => 3.71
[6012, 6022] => 3.64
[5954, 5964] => 3.69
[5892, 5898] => 2.8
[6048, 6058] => 3.73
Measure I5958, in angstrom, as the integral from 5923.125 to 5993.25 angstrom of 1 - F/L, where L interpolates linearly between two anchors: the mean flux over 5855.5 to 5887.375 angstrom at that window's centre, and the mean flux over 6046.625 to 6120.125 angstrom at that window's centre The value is 2.4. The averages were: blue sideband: 3.8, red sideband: 3.85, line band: 3.69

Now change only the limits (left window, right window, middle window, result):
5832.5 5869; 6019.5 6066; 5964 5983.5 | 0.1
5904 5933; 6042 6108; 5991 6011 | 0.2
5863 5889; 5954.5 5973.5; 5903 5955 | 1.0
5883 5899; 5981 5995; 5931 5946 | -1.1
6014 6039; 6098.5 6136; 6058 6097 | -2.9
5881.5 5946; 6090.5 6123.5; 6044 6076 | -1.1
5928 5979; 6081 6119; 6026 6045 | 0.2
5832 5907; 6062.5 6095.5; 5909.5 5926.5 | -0.3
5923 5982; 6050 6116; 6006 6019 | 0.4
